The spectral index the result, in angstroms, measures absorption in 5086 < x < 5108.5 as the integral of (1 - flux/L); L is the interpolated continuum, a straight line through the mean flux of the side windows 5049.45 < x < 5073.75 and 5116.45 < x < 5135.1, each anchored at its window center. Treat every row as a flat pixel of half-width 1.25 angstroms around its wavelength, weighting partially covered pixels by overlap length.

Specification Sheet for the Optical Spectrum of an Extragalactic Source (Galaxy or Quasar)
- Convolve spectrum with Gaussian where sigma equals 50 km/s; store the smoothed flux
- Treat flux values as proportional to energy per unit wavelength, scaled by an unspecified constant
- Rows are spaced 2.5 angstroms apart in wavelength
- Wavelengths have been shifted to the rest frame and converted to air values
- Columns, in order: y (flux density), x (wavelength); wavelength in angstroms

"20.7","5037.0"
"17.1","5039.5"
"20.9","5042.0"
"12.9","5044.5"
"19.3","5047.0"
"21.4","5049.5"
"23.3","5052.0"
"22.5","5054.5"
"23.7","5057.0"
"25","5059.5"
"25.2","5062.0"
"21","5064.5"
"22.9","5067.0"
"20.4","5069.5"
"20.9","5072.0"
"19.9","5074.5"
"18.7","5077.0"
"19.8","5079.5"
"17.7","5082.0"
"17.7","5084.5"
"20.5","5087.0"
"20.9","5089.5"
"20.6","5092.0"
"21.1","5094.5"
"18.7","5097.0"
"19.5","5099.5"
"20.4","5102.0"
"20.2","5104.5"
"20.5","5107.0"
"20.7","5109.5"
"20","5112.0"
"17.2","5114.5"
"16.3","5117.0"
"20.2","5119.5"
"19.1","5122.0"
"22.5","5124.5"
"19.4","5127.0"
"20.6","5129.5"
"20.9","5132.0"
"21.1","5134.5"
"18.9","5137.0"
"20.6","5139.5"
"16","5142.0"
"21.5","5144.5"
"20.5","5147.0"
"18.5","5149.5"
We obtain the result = 1.02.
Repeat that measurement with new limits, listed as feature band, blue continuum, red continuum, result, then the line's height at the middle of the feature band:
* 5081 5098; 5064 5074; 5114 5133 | 0.8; 20.6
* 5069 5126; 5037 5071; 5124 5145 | 2.4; 20.6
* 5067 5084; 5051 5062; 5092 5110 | 1.9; 22.3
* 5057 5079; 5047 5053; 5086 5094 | -0.6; 21.2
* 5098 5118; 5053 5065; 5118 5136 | 1.9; 21.3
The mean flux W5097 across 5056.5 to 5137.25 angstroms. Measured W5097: 20.4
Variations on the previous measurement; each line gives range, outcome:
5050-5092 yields 21.2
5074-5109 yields 19.7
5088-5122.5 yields 19.7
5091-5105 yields 20.1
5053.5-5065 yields 23.7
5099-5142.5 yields 19.7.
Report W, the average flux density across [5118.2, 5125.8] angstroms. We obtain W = 20.6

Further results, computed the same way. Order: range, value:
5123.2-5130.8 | 20.8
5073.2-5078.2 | 19.3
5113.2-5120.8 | 17.9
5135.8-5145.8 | 19.3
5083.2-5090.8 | 19.7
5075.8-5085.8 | 18.5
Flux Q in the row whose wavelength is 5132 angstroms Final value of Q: 20.9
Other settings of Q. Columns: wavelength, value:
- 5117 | 16.3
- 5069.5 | 20.4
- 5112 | 20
